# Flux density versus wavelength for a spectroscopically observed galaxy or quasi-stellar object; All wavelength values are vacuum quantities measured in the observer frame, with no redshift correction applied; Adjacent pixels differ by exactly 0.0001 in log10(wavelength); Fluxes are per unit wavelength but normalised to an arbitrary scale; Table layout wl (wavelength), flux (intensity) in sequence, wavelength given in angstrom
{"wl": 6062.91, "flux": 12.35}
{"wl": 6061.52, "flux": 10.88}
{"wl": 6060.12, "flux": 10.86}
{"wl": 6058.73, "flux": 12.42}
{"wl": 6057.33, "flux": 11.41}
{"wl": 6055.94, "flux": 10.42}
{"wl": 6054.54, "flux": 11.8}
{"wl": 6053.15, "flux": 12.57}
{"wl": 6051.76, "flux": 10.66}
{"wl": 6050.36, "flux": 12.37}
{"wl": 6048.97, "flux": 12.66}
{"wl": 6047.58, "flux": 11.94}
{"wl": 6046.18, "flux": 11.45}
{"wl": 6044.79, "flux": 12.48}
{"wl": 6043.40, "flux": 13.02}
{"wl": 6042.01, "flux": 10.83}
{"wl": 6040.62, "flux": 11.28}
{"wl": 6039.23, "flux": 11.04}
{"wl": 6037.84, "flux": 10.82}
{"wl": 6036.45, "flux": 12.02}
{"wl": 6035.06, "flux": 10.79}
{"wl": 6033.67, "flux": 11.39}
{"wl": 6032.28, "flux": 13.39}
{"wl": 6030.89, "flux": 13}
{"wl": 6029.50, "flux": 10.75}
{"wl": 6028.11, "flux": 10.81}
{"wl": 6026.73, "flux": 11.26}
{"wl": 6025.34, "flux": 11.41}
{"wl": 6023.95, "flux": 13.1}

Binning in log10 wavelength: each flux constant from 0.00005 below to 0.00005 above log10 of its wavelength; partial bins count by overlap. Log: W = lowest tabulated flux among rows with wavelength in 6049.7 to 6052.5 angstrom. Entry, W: 10.66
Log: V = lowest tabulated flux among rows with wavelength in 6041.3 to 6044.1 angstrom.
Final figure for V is 10.83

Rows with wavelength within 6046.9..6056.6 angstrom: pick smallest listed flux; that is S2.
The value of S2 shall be 10.42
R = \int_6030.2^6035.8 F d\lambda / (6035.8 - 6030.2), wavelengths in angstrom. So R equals 12.1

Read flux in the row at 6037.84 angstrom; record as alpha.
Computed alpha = 10.82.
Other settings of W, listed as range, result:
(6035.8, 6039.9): 10.82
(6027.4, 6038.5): 10.75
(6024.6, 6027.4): 11.26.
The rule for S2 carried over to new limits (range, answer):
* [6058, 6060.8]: 10.86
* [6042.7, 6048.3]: 11.45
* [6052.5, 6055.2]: 11.8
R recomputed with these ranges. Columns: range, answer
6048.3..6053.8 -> 12.1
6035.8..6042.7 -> 11.2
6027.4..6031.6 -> 11.5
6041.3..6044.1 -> 11.9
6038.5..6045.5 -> 11.7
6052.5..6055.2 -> 12.2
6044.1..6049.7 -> 12.1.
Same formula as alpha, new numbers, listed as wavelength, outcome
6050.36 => 12.37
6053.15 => 12.57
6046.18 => 11.45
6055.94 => 10.42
